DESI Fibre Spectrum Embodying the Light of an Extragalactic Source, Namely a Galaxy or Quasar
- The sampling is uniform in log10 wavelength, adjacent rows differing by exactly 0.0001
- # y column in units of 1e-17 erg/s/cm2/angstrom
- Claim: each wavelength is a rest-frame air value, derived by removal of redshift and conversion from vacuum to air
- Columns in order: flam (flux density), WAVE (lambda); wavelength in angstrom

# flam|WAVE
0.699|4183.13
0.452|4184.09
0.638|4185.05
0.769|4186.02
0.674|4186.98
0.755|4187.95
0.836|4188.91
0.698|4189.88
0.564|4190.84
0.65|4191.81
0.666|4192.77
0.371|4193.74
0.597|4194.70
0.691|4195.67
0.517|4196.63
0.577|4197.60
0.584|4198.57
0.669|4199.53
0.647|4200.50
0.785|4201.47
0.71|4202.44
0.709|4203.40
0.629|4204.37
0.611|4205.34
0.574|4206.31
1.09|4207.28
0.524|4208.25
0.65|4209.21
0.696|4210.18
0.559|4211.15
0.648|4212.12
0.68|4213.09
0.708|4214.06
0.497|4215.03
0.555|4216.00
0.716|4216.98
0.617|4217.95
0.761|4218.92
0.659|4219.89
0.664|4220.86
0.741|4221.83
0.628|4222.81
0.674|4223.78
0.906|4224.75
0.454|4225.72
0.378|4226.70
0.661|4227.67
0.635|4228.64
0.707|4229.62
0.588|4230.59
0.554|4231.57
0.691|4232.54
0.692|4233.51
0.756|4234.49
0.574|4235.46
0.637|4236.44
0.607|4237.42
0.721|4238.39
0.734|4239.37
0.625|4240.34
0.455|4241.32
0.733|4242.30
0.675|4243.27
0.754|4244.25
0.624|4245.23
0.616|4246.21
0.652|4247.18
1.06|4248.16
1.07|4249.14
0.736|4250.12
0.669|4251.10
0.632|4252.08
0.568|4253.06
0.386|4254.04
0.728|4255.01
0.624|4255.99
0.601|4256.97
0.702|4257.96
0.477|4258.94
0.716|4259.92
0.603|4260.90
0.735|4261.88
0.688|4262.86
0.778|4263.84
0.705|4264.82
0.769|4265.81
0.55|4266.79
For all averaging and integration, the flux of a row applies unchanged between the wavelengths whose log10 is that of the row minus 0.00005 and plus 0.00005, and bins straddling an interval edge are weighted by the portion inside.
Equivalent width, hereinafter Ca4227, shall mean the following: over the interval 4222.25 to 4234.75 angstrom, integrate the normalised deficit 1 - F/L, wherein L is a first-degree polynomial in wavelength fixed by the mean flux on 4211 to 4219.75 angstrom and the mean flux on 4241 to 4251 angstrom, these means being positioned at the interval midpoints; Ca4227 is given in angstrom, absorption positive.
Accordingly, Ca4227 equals 0.8 angstrom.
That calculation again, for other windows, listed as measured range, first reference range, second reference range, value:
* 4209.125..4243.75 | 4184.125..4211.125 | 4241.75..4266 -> 1.5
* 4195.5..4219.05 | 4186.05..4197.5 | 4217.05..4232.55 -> -0.4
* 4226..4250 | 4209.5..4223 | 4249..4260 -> -1.0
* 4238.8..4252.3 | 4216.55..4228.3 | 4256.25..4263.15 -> -1.5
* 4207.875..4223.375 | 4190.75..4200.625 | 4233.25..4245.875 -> -0.5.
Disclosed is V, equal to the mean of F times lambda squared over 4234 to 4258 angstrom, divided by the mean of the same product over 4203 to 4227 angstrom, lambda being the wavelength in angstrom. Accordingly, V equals 1.05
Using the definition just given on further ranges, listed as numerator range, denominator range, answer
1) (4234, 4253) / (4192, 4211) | 1.10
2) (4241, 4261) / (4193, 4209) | 1.07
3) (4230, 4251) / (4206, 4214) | 1.03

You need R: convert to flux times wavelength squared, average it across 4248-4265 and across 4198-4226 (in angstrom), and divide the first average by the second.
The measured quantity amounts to 1.05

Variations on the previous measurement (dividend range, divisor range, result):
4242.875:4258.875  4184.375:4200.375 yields 1.11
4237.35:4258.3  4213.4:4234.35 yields 1.07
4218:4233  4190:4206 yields 1.05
